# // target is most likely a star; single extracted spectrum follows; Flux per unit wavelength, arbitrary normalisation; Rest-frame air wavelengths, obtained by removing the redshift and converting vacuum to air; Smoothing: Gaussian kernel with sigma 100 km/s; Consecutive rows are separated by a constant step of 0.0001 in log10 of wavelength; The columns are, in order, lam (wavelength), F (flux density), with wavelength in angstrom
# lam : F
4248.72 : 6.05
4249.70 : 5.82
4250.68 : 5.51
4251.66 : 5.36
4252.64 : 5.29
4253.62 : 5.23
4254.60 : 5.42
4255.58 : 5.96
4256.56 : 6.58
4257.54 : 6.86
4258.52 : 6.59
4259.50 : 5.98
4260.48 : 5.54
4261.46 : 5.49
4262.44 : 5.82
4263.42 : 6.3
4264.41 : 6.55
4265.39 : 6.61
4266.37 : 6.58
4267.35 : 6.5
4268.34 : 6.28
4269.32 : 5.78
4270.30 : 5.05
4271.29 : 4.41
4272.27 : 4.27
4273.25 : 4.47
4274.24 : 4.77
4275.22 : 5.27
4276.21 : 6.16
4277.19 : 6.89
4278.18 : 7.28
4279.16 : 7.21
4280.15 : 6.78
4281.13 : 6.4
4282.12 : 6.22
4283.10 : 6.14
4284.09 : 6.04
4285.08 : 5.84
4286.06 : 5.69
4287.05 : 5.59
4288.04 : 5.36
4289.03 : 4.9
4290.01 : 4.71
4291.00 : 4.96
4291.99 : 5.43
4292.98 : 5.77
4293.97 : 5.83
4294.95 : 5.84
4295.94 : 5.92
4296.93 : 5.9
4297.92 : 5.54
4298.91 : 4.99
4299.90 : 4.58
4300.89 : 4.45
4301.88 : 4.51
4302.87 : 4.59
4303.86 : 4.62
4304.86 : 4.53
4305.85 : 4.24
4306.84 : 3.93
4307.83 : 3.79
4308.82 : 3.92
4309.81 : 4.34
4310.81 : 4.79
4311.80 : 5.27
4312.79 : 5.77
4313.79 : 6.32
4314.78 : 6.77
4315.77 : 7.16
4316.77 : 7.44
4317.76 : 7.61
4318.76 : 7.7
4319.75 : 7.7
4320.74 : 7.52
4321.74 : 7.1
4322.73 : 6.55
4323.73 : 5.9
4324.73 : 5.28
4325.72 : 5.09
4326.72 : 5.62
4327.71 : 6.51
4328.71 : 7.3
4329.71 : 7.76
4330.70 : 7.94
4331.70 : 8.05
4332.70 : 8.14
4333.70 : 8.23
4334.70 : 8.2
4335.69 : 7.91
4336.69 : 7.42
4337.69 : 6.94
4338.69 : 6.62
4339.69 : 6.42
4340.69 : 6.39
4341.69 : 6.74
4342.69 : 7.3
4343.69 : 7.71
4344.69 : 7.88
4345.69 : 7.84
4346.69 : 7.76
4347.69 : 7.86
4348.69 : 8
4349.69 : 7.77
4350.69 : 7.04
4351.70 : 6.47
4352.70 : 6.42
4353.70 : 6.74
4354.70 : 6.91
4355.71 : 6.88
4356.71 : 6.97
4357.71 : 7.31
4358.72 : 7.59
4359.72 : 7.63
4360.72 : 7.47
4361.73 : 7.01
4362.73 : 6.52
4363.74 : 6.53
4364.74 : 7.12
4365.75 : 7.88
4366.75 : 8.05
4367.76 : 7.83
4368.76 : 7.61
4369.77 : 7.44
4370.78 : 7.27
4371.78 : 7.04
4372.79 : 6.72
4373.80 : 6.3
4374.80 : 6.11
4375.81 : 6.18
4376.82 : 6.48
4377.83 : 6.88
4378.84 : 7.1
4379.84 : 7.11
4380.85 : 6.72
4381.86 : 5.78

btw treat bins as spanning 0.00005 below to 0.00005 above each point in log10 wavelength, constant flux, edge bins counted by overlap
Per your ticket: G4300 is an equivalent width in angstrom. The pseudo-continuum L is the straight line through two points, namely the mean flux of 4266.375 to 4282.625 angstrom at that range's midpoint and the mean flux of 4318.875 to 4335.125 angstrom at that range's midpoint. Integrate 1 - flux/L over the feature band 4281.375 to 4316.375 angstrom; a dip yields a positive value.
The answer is 6.2 angstrom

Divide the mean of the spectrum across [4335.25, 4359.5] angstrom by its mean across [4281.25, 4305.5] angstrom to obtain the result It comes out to 1.3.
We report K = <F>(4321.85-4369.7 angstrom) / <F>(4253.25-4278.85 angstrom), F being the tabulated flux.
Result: 1.2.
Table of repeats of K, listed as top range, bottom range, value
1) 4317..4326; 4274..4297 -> 1.15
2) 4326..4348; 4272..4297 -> 1.28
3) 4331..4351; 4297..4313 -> 1.62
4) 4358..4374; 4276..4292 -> 1.21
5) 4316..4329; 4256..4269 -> 1.07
